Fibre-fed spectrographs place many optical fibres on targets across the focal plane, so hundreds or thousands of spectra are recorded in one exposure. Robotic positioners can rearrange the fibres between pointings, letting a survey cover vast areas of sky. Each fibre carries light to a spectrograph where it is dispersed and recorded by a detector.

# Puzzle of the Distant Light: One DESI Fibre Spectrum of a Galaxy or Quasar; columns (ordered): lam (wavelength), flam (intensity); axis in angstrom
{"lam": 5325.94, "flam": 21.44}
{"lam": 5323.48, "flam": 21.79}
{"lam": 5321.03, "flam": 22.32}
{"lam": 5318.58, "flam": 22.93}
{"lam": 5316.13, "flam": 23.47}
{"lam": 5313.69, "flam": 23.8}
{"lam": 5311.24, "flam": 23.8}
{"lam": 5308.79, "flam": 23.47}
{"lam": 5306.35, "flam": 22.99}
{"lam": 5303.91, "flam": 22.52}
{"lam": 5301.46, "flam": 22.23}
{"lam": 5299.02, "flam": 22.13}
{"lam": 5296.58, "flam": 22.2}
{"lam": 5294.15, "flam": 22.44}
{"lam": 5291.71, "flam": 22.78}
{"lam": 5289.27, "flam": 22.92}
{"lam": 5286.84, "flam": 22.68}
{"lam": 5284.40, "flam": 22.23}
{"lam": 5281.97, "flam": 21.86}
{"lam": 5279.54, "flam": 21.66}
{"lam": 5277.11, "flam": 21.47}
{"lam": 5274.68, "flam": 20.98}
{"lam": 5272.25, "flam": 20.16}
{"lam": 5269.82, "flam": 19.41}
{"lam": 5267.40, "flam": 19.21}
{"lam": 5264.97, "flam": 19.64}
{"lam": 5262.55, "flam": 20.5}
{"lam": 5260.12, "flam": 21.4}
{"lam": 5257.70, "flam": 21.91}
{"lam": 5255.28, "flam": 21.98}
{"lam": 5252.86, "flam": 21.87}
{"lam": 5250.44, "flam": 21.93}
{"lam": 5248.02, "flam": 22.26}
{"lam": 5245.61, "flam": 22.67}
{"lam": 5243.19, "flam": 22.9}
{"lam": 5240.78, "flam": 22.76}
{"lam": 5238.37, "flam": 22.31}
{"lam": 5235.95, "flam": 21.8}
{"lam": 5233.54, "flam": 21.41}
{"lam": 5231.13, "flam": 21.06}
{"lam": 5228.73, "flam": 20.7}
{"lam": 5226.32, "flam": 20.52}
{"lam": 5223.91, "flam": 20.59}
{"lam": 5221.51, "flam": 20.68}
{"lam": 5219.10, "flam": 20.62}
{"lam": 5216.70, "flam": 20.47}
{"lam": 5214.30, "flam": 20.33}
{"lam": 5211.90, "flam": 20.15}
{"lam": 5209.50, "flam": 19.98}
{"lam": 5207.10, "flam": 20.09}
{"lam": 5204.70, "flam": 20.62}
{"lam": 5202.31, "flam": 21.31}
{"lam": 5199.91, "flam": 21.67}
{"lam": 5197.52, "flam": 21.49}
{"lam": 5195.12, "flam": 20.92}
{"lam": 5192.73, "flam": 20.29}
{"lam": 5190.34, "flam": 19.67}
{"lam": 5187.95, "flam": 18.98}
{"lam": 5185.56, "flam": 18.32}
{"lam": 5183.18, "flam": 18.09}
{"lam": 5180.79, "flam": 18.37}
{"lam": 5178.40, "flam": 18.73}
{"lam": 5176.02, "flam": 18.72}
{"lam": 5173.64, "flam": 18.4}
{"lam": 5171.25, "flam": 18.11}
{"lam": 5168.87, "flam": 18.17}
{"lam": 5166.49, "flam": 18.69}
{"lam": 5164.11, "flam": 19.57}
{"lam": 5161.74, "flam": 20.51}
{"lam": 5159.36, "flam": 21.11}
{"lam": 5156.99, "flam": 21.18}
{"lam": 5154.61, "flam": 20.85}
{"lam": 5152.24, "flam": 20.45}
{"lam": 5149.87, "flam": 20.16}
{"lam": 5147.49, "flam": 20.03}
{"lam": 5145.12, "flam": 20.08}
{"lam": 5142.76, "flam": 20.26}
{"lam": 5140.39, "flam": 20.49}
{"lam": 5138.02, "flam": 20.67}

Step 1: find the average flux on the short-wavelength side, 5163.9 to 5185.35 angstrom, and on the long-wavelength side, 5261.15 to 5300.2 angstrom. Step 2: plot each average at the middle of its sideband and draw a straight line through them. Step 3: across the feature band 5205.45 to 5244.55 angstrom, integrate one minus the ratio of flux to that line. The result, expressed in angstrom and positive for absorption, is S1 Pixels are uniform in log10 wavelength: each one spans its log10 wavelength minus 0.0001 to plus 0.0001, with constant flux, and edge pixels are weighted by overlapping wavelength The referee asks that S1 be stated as -2.3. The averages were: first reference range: 18.5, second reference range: 21.4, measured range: 21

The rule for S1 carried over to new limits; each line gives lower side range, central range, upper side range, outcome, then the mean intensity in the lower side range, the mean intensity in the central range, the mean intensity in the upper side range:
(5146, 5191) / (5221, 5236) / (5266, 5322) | -0.2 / 19.4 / 20.9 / 22.2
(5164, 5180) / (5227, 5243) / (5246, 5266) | -0.7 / 18.5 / 21.7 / 21.5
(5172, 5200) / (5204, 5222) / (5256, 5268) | -0.5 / 19.4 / 20.3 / 20.6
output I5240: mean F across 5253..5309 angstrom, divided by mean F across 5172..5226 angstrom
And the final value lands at 1.1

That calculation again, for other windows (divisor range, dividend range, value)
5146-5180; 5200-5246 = 1.08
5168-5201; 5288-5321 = 1.19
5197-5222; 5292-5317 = 1.11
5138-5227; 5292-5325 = 1.14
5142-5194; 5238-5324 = 1.13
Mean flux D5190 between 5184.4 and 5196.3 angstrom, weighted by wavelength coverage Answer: 19.6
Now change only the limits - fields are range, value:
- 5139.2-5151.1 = 20.2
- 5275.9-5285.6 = 21.8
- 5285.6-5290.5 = 22.8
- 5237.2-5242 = 22.6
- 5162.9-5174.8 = 18.6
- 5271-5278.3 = 20.8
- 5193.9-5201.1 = 21.4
